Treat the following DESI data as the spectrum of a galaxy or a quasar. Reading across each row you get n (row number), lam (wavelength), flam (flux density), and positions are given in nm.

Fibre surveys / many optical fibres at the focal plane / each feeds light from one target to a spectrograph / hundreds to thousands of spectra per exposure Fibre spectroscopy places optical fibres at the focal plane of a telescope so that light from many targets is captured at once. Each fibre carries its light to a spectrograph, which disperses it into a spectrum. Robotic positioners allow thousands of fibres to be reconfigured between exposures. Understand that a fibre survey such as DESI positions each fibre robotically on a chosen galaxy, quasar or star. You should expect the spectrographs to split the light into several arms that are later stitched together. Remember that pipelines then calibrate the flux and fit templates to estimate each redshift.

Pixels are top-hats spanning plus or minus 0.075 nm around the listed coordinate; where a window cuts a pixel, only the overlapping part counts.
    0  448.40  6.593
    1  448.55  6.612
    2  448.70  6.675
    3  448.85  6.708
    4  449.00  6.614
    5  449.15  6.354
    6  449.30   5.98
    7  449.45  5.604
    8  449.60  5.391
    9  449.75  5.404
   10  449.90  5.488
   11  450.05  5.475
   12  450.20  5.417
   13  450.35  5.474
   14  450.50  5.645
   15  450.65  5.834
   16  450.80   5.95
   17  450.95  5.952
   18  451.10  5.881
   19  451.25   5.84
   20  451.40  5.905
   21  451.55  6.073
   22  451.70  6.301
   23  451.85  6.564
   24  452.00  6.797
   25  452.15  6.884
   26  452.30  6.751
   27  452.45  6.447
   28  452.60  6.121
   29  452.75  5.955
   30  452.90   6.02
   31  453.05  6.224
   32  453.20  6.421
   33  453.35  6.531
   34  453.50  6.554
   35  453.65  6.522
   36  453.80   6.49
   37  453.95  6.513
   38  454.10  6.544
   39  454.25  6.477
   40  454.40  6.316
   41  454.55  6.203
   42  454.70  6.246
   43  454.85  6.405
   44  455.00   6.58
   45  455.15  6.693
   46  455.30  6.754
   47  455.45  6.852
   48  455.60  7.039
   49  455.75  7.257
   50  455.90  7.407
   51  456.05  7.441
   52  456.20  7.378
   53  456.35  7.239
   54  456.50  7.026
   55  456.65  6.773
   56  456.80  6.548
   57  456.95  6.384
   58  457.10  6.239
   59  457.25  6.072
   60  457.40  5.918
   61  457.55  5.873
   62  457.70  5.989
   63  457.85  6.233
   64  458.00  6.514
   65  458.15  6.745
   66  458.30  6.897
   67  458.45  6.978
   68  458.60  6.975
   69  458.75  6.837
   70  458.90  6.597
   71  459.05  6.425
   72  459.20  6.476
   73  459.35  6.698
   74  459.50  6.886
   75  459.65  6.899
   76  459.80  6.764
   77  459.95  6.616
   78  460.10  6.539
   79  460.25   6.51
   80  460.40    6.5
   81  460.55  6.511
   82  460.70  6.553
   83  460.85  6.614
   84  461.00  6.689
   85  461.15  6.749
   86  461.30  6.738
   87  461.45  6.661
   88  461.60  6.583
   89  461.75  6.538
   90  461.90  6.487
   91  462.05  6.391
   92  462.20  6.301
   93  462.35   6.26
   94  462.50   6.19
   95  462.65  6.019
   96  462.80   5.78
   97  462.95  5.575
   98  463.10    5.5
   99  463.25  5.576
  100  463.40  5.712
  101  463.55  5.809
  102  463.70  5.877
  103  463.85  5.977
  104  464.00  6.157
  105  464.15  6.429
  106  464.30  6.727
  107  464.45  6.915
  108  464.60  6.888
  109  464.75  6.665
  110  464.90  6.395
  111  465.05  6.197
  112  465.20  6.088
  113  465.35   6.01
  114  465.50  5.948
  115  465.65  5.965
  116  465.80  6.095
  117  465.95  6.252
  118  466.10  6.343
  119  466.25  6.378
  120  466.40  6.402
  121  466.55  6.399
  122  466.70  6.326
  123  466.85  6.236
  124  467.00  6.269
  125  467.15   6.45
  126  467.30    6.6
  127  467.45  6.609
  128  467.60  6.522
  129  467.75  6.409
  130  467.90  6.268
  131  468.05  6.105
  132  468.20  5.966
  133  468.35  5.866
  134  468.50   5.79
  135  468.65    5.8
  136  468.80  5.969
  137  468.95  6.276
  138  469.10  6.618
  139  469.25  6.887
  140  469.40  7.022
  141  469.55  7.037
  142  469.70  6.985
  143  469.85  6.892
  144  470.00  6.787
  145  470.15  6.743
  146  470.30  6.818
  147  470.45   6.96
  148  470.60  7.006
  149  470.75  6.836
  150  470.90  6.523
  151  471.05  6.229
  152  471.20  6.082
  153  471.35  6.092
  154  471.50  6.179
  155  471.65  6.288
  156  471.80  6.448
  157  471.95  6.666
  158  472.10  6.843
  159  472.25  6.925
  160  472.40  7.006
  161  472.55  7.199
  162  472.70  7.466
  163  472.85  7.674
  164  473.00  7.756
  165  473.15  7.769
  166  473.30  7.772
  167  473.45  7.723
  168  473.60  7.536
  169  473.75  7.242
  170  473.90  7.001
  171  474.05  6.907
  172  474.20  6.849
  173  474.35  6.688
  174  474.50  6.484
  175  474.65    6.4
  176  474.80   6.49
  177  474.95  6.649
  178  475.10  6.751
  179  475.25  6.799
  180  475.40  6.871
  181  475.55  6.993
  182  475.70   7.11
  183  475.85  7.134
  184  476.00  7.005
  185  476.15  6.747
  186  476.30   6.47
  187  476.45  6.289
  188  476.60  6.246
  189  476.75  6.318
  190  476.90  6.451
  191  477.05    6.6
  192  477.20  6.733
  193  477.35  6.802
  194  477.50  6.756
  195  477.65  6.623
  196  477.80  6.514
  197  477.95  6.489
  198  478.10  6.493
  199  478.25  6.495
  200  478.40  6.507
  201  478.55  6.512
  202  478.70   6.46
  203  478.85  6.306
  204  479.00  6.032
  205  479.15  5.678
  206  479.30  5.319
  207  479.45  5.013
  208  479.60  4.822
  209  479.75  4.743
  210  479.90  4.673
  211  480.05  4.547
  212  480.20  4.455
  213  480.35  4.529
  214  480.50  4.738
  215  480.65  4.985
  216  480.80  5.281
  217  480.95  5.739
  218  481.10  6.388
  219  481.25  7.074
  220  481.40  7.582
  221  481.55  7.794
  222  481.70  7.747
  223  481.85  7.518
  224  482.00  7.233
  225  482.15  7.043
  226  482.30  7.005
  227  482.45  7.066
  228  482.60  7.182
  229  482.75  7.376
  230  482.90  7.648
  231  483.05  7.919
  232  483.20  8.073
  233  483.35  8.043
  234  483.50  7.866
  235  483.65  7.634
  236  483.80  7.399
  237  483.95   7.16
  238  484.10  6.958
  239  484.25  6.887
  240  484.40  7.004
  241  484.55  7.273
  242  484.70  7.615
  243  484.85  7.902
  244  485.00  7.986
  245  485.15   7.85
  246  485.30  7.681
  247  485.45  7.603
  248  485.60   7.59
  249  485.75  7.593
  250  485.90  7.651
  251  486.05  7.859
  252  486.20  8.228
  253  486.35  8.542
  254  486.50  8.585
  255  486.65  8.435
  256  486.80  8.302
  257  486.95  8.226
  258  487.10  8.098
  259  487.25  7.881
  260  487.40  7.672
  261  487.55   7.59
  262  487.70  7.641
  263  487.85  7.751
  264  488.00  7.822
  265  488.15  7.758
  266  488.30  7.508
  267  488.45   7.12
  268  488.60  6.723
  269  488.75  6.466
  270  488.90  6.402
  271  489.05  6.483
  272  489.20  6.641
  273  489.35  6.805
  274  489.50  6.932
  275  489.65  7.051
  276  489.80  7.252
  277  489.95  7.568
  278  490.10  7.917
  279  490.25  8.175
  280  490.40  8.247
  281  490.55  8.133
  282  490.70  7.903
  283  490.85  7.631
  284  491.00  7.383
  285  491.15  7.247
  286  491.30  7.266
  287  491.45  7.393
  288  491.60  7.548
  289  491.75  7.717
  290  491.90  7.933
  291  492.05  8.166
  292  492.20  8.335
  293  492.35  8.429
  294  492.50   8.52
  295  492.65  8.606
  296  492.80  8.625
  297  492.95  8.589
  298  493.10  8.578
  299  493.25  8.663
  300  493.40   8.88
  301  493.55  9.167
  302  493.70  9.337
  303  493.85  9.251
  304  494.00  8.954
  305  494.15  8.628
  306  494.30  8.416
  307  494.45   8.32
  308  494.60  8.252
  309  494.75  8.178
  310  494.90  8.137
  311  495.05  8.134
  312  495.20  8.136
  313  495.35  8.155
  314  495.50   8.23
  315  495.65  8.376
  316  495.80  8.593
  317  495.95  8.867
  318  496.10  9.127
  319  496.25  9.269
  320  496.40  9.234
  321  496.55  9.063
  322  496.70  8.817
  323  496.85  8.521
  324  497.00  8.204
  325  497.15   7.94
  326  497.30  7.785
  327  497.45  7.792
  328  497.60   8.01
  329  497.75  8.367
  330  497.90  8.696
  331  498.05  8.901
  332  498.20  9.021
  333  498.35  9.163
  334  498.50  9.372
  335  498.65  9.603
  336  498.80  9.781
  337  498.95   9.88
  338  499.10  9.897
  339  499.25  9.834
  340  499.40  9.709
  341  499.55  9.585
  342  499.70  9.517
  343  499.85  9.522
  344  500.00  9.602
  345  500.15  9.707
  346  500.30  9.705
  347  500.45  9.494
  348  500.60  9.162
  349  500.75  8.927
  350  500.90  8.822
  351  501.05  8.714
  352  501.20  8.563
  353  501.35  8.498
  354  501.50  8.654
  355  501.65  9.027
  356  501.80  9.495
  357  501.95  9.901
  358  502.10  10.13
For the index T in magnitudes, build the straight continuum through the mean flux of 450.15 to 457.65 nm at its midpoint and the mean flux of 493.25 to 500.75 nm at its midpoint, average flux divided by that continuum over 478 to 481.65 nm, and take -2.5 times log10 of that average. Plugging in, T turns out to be 0.34 mag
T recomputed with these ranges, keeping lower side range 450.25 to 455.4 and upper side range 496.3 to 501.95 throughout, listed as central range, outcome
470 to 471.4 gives 0.12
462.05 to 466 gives 0.14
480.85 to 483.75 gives 0.10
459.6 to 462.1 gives 0.03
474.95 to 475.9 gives 0.11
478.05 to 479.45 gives 0.27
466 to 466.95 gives 0.12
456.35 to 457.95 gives 0.03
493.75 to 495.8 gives 0.05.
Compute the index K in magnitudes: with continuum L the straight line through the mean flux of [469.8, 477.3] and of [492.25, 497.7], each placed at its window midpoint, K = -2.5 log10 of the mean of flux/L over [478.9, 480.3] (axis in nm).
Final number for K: 0.40 mag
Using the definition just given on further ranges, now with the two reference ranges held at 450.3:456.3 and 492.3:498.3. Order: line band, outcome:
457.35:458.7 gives 0.03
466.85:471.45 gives 0.12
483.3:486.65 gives 0.05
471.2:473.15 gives 0.08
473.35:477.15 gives 0.11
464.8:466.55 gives 0.14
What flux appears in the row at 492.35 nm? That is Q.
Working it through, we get 8.429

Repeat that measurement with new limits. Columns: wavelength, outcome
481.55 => 7.794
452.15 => 6.884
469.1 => 6.618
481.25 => 7.074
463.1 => 5.5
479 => 6.032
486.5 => 8.585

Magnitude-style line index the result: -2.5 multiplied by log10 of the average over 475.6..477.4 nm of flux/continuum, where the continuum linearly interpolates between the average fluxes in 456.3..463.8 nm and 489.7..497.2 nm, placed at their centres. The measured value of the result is 0.107 mag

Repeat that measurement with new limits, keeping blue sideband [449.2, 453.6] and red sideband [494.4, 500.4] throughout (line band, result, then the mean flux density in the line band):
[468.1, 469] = 0.193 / 5.94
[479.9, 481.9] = 0.301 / 5.96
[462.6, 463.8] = 0.180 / 5.73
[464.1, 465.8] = 0.082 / 6.37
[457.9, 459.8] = -0.040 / 6.74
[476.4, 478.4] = 0.172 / 6.53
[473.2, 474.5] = 0.036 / 7.18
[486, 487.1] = -0.013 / 8.31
